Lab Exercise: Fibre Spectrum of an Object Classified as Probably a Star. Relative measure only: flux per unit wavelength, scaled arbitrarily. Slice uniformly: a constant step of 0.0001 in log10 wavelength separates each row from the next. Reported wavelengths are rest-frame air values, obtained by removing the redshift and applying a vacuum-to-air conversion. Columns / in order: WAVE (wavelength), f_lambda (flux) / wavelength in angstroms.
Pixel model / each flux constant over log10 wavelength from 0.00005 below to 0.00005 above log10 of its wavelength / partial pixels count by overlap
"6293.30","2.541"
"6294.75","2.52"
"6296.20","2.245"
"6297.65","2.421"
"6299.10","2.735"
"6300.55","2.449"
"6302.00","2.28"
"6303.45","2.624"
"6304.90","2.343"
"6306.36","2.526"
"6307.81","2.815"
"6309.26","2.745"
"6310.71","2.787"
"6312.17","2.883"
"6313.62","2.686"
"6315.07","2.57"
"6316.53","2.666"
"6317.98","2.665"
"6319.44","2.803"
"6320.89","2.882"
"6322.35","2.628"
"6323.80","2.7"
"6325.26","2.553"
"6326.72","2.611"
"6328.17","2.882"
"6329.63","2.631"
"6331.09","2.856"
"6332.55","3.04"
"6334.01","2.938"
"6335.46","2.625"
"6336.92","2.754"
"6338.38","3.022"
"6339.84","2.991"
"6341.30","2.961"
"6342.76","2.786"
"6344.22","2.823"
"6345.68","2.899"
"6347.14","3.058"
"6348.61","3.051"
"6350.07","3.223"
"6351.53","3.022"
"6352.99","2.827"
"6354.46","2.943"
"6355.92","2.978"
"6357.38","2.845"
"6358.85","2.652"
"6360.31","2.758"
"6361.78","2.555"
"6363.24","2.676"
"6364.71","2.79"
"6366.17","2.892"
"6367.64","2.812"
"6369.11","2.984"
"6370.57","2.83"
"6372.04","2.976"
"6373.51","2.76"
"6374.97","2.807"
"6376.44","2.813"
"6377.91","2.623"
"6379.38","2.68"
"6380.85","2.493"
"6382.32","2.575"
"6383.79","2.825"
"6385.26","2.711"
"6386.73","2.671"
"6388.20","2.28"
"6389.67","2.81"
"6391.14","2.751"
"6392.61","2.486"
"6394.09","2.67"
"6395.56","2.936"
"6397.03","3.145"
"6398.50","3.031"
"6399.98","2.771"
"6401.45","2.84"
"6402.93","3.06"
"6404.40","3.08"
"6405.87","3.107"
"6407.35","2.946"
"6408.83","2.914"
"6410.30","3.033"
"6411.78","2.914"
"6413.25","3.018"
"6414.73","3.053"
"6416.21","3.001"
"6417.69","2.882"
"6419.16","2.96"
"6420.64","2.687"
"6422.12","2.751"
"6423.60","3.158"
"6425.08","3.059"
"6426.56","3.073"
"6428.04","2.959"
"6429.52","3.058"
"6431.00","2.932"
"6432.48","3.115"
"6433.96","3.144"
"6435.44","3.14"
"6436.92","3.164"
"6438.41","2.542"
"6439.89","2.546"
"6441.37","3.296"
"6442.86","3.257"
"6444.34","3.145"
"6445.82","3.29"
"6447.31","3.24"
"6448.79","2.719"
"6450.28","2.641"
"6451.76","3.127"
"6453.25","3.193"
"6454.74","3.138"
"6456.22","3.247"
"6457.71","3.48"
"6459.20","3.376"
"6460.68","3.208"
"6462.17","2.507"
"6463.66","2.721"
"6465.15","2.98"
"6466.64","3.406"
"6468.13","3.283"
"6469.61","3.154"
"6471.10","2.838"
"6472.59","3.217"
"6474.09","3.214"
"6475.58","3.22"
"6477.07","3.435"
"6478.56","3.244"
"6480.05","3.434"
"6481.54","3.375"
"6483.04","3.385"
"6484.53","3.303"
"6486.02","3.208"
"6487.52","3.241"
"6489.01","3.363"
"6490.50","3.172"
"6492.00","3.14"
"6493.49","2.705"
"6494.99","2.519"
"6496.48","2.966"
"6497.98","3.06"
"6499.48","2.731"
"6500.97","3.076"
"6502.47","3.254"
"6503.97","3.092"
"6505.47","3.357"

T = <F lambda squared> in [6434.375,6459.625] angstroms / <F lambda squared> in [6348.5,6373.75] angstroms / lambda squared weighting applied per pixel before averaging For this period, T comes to 1.1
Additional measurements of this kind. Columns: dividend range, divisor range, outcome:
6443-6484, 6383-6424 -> 1.12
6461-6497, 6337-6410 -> 1.14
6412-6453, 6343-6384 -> 1.08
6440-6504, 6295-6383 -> 1.18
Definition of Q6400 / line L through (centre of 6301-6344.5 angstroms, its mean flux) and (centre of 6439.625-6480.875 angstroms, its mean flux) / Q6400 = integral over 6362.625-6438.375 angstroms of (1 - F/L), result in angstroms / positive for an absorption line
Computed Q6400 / 2.2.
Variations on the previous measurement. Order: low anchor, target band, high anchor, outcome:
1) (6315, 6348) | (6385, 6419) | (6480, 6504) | 0.70 angstroms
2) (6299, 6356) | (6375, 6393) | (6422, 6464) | 1.60 angstroms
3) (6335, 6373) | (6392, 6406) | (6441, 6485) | 0.41 angstroms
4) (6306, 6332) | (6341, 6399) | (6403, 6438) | 1.08 angstroms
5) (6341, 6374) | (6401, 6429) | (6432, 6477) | 0.24 angstroms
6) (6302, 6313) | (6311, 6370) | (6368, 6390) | -3.08 angstroms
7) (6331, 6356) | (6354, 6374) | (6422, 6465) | 0.95 angstroms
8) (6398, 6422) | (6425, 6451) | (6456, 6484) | 0.40 angstroms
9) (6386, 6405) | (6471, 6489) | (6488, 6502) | -1.97 angstroms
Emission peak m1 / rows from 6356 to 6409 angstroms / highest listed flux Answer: 3.145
